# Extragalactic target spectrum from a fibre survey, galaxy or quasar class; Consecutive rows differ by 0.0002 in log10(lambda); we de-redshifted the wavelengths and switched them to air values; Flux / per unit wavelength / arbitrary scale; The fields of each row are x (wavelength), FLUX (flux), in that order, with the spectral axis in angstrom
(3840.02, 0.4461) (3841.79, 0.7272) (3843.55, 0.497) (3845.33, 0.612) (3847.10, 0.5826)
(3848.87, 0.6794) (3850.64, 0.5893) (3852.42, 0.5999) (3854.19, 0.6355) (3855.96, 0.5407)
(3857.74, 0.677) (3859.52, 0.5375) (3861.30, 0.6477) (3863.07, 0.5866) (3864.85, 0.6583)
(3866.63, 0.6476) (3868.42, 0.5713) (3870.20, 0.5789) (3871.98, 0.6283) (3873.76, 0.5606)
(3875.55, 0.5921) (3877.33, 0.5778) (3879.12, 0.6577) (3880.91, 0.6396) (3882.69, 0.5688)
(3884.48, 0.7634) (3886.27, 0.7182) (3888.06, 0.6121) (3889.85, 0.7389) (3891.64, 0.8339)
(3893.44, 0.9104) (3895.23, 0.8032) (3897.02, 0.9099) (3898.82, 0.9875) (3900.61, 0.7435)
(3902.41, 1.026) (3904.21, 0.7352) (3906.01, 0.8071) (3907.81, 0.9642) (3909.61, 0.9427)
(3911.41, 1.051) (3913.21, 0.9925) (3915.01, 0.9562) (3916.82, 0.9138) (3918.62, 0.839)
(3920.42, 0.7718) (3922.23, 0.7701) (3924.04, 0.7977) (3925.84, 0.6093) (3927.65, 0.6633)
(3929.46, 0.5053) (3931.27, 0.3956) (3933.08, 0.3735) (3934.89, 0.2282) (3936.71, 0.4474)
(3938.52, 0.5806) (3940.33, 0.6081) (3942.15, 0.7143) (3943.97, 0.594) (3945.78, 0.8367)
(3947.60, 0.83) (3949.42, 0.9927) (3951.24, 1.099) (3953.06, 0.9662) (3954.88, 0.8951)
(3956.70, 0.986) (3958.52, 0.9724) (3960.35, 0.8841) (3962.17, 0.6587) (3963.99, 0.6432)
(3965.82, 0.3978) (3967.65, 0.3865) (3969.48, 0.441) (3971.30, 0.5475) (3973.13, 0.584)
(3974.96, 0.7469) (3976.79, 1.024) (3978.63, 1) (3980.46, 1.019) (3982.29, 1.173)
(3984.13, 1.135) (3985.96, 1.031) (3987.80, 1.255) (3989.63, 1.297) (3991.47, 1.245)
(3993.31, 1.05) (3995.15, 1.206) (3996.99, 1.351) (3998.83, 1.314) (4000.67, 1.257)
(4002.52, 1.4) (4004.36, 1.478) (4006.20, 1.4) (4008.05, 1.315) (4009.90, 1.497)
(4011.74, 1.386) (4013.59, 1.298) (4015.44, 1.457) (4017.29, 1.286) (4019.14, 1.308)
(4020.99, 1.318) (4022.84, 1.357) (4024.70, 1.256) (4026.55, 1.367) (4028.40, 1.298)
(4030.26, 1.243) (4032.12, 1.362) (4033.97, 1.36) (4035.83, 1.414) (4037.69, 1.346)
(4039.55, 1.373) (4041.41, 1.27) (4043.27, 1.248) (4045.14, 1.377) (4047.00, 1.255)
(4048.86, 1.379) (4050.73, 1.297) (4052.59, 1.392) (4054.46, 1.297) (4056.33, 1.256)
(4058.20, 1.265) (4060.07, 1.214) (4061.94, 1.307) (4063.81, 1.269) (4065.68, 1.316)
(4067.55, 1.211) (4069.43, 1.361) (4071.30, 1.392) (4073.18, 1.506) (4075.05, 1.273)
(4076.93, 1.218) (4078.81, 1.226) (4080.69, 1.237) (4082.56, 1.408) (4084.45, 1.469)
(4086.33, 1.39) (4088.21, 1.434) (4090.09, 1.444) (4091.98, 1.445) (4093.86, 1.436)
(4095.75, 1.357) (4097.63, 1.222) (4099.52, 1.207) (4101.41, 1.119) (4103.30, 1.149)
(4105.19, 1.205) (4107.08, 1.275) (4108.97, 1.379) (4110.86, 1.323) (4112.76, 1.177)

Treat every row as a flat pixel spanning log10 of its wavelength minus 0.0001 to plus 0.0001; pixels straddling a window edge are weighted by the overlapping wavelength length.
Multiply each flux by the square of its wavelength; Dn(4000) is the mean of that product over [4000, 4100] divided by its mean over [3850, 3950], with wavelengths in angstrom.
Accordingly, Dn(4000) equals 2.0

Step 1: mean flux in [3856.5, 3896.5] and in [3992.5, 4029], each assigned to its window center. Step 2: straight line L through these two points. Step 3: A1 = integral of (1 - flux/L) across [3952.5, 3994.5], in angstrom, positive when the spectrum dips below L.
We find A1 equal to 9.7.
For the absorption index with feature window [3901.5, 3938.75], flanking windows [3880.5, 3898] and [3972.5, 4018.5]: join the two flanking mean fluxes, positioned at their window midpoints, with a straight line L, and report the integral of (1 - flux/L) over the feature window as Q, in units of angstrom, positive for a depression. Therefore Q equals 5.9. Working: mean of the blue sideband 0.754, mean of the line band 0.734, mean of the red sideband 1.21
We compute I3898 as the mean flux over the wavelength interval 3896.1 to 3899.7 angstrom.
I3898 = 0.947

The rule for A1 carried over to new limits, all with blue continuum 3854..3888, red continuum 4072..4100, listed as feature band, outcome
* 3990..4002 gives -2.3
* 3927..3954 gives 6.5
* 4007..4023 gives -3.6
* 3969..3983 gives 2.3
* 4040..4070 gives -1.1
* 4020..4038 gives -2.7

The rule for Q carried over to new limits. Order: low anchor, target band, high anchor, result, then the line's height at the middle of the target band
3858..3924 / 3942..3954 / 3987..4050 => 1.67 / 1.01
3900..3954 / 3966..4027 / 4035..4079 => -4.67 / 1.05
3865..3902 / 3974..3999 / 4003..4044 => 1.18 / 1.18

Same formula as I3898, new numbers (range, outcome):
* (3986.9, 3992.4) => 1.27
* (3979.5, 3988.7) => 1.12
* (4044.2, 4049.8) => 1.34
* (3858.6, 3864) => 0.592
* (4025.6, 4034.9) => 1.33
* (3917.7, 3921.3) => 0.808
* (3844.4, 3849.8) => 0.623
